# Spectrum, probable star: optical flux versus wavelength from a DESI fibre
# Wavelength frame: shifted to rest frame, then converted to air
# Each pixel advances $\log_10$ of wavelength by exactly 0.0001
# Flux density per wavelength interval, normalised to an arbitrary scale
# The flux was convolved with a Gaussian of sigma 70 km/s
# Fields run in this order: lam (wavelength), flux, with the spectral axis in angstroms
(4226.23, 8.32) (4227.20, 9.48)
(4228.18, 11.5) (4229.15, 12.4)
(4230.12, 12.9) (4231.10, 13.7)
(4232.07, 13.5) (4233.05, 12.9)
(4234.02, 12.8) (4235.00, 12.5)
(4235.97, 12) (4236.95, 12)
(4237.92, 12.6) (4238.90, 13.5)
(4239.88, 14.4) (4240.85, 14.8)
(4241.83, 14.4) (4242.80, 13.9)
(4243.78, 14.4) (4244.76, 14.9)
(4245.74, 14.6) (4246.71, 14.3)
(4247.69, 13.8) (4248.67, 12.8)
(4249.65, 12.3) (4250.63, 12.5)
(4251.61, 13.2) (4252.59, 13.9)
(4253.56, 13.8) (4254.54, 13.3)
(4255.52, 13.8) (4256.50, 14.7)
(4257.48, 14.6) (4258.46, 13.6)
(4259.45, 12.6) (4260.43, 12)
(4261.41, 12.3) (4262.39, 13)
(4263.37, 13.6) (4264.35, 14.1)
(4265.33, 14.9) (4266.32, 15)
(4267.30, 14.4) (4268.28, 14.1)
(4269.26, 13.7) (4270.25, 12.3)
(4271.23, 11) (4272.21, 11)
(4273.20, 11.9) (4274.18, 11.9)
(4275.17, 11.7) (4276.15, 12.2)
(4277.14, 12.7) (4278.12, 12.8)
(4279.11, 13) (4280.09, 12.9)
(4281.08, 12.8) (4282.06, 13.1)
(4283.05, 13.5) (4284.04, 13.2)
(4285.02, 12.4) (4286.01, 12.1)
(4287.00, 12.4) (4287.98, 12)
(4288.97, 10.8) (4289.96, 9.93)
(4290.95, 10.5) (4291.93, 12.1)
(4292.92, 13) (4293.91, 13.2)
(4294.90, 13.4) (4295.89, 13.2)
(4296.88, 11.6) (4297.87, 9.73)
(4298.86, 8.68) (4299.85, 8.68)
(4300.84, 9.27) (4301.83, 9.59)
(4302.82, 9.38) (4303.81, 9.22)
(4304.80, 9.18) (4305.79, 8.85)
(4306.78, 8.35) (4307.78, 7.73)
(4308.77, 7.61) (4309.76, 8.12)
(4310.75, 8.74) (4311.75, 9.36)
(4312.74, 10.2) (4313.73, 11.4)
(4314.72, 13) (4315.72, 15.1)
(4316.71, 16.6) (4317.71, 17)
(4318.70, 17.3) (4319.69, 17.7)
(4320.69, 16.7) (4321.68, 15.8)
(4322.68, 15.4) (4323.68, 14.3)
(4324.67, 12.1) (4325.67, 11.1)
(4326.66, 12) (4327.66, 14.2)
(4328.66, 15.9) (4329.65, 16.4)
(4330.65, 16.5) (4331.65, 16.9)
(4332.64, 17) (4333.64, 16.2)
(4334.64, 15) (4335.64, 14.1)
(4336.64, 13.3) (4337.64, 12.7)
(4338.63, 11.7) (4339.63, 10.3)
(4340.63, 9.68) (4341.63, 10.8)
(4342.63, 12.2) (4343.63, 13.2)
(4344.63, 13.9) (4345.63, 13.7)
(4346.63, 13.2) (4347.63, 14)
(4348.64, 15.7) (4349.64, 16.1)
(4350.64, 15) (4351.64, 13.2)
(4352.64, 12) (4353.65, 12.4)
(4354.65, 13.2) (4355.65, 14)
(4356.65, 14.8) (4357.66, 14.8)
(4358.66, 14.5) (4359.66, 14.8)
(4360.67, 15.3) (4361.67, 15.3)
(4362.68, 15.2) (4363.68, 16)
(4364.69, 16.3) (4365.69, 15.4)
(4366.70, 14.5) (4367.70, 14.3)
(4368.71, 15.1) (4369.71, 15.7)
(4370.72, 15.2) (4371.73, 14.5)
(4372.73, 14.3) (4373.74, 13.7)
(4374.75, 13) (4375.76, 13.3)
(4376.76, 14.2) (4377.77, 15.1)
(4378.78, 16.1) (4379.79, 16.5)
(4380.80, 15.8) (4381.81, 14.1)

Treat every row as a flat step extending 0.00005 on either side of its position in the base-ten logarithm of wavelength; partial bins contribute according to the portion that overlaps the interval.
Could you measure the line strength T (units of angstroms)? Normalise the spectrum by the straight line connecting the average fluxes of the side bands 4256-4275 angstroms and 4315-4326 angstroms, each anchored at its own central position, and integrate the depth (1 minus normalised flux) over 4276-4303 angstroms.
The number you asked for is 4.51 angstroms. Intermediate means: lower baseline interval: 13.2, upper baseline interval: 15.4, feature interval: 11.7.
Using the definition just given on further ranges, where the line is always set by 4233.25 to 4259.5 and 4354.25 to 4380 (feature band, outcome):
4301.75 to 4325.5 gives 3.7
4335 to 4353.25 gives 1.9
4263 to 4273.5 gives 0.4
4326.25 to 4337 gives -0.6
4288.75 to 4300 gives 2.2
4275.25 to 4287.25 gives 1.0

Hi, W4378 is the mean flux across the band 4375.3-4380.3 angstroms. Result 15.1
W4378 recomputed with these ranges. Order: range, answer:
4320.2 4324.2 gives 15.5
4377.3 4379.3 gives 15.6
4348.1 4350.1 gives 15.8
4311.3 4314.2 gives 10.3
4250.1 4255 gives 13.3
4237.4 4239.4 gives 13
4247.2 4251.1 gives 12.8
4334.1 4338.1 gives 13.8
